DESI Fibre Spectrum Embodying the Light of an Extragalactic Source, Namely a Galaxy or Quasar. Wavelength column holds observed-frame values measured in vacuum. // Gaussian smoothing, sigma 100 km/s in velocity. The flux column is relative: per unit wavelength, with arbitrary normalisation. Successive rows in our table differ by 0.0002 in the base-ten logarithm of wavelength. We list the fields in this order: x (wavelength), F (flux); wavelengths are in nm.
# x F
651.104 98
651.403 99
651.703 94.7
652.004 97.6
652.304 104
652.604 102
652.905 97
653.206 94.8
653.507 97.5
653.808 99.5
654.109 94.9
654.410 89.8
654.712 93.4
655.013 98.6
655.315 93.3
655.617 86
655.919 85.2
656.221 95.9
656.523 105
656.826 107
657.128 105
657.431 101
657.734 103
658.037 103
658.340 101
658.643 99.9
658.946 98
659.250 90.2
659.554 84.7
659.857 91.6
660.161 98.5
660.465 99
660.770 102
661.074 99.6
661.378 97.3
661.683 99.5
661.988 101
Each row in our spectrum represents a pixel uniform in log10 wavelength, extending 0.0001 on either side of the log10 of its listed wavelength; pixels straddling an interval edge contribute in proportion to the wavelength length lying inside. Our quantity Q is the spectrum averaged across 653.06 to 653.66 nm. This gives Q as 96.2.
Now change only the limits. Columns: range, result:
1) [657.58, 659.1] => 101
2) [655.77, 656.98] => 98.3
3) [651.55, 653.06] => 99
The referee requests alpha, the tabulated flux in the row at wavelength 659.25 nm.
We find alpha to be 90.2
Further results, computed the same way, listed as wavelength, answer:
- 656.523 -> 105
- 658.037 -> 103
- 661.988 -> 101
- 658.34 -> 101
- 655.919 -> 85.2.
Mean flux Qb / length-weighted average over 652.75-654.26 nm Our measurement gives 96.7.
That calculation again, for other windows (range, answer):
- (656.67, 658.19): 104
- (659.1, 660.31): 91.3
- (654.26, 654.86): 91.5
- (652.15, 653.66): 99.1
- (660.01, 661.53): 99.3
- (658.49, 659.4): 96.1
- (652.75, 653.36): 95.8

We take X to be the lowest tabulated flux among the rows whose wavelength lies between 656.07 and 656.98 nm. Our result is 95.9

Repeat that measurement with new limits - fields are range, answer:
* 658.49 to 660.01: 84.7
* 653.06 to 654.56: 89.8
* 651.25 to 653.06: 94.7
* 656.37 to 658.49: 101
